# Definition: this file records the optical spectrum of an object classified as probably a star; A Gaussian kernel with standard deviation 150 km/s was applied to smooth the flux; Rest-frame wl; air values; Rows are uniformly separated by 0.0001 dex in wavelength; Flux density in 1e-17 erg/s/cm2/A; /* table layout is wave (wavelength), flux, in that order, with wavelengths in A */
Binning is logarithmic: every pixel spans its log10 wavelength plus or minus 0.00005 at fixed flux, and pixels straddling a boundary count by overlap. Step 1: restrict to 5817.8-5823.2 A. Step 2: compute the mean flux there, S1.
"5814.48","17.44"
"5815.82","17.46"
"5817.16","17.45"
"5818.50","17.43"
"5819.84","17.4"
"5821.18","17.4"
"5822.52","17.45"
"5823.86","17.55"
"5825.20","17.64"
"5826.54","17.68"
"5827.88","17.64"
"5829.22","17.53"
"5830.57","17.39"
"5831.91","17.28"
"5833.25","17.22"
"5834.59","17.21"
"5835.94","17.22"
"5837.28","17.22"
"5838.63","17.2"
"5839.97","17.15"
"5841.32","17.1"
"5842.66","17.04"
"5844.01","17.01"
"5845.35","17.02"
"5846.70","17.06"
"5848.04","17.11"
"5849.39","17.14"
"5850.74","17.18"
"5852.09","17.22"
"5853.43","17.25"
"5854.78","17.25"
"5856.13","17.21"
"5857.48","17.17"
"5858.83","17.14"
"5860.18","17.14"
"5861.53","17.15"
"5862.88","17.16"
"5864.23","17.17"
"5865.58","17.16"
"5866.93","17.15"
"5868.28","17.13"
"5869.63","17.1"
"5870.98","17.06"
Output 17.4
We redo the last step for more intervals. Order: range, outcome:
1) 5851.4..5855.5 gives 17.2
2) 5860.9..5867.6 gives 17.2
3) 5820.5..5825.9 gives 17.5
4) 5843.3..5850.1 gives 17.1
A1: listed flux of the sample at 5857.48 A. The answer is 17.17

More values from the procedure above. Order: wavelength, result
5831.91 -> 17.28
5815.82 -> 17.46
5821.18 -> 17.4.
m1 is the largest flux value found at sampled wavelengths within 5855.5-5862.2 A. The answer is 17.21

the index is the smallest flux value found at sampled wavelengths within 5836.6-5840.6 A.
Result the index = 17.15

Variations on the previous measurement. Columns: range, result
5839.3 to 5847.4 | 17.01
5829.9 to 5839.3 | 17.2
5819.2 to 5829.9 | 17.4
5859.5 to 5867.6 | 17.14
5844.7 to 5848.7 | 17.02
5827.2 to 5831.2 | 17.39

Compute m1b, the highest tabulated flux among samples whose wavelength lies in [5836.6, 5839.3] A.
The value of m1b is 17.22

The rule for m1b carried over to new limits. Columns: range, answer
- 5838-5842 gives 17.2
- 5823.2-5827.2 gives 17.68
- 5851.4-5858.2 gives 17.25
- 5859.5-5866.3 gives 17.17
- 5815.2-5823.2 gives 17.46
